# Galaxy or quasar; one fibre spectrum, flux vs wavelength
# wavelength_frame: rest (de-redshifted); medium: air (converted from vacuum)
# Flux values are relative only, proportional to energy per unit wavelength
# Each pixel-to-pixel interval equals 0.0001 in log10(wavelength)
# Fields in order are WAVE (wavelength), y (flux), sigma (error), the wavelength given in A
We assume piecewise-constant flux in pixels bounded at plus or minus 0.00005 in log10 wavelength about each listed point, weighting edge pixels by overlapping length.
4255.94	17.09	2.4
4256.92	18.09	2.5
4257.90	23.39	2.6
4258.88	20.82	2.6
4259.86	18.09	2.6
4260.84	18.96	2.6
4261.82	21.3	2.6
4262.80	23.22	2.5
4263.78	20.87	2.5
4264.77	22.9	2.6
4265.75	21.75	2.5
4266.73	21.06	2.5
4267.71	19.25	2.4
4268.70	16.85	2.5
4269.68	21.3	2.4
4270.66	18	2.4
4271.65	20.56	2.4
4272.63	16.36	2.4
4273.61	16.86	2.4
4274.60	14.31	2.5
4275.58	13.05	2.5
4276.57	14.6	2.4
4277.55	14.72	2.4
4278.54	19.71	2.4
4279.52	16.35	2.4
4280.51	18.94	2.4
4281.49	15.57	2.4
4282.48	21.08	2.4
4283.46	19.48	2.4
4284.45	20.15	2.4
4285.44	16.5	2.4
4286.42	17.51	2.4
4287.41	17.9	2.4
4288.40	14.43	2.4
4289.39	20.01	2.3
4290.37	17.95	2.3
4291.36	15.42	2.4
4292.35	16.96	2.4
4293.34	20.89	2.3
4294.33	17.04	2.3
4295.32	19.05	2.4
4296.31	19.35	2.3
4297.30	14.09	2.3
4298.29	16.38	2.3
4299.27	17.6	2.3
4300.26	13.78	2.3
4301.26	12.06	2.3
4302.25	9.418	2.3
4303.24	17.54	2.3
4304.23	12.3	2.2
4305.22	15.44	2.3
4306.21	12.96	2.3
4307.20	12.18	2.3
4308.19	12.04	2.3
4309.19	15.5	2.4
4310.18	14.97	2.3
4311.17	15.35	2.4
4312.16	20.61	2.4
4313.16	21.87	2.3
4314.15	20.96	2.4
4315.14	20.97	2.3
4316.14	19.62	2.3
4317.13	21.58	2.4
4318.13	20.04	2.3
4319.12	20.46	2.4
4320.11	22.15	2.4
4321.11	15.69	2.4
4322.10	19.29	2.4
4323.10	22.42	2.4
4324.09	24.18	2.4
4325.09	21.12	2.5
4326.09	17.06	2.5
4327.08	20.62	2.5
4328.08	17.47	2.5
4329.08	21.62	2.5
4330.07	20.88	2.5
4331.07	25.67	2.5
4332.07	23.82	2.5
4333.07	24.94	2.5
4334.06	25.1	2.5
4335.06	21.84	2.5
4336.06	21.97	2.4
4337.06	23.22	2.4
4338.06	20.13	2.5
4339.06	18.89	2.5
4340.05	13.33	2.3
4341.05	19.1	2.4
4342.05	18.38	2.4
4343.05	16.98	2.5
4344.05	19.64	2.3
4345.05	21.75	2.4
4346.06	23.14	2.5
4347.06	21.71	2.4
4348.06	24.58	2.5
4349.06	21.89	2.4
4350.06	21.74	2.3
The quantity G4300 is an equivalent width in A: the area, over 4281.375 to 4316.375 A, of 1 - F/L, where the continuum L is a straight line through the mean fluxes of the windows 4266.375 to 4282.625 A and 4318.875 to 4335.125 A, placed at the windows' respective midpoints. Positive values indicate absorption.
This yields 4.5 A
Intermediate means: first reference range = 17.5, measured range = 16.8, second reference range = 21.4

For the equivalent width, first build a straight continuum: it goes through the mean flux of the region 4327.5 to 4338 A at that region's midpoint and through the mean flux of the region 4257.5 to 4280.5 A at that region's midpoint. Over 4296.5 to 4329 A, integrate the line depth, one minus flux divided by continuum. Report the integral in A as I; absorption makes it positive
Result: 6.0 A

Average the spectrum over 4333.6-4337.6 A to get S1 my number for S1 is 22.9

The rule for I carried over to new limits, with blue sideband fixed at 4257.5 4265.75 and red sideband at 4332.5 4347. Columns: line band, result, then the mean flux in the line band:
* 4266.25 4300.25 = 5.62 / 17.6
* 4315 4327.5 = 0.24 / 20.4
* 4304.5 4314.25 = 2.32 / 15.9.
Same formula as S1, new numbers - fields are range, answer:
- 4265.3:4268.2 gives 20.7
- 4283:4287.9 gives 18.3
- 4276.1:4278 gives 14.7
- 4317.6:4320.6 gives 20.9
